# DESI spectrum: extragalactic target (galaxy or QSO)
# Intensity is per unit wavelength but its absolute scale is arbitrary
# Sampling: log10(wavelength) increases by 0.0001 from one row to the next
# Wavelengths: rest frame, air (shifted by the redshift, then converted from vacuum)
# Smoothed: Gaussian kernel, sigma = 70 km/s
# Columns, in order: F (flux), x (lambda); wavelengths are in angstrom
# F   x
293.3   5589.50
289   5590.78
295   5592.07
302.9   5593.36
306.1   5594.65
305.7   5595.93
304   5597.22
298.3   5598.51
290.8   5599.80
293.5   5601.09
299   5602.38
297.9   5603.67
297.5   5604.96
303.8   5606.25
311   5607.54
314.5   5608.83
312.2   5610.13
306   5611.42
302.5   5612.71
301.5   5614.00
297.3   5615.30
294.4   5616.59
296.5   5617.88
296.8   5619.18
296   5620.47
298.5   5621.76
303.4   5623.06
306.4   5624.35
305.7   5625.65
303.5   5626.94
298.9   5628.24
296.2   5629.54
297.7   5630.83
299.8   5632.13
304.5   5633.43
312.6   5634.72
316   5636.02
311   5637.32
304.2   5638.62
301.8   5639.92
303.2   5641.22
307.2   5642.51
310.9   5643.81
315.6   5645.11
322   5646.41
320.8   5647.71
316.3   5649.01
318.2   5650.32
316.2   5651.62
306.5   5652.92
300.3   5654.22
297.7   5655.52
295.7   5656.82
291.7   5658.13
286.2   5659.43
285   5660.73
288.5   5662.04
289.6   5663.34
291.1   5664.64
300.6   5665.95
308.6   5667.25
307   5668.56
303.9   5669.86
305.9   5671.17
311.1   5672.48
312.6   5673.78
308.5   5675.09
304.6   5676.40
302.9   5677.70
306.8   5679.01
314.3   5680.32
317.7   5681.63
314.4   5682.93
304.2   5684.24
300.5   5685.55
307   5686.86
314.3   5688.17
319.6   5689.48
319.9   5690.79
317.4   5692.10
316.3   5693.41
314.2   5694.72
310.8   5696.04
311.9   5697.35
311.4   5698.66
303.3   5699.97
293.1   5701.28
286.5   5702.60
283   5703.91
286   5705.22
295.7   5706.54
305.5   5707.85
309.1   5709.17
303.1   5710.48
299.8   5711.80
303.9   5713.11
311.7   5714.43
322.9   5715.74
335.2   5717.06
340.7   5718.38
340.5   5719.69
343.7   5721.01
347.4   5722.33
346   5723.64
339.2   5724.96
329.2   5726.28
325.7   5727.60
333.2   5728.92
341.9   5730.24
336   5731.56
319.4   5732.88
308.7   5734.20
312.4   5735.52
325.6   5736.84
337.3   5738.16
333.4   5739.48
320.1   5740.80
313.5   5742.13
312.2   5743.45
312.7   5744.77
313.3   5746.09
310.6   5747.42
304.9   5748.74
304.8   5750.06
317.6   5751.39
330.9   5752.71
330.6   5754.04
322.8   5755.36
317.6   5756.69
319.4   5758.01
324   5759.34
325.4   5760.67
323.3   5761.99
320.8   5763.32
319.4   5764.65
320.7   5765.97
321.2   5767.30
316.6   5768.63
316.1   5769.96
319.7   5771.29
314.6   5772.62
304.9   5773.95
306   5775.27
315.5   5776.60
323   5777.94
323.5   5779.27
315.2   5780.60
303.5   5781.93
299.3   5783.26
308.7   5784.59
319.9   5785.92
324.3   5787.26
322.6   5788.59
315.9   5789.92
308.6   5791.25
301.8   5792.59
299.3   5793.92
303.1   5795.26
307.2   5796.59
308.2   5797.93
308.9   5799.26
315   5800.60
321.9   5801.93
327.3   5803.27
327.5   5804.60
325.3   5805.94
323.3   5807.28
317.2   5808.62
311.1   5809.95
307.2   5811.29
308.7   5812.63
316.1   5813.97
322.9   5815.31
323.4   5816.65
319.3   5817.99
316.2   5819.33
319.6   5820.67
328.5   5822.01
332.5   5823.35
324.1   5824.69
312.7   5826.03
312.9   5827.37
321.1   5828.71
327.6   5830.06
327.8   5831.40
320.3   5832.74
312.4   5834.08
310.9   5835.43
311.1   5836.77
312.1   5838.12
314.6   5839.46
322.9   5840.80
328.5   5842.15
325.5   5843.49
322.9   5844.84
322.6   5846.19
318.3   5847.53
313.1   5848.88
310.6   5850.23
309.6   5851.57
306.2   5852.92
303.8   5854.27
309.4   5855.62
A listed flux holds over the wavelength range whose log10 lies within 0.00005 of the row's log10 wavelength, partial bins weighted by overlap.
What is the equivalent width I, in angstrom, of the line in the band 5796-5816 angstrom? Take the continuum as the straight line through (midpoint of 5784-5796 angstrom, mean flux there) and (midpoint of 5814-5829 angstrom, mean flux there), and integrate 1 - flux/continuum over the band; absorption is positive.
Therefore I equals 0.0 angstrom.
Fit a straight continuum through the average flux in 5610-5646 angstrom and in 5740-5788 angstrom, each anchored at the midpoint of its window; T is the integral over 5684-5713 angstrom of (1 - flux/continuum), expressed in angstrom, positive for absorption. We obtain 0.5 angstrom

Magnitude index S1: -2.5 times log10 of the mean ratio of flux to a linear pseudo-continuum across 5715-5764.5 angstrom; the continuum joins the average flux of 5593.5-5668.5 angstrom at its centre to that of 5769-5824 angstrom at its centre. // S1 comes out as -0.05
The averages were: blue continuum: 303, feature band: 325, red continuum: 315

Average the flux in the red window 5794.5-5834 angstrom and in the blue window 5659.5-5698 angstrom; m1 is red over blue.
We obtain 1.0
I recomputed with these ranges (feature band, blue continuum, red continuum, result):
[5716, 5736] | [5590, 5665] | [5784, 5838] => -1.5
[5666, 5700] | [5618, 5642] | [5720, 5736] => 0.9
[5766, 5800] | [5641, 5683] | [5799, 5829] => 0.4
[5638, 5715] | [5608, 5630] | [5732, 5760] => 1.0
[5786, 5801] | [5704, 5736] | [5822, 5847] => 0.5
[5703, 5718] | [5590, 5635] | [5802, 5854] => 0.2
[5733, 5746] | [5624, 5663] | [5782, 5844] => -0.3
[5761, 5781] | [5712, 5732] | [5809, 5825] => 0.5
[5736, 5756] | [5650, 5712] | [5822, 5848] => -0.5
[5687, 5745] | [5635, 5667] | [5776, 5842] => -1.6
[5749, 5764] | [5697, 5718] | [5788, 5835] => -0.5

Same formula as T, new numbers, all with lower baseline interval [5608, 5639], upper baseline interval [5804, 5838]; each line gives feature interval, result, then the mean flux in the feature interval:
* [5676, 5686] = 0.0 angstrom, 309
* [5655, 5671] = 0.6 angstrom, 296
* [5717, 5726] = -0.9 angstrom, 342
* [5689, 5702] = -0.1 angstrom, 311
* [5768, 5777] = 0.1 angstrom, 313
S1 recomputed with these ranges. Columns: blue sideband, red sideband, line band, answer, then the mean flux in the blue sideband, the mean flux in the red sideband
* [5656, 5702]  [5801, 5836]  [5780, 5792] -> 0.01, 305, 320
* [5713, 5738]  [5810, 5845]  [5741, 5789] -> 0.03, 330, 319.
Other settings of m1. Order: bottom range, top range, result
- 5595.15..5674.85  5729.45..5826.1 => 1.05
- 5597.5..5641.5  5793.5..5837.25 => 1.05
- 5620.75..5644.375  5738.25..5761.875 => 1.05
